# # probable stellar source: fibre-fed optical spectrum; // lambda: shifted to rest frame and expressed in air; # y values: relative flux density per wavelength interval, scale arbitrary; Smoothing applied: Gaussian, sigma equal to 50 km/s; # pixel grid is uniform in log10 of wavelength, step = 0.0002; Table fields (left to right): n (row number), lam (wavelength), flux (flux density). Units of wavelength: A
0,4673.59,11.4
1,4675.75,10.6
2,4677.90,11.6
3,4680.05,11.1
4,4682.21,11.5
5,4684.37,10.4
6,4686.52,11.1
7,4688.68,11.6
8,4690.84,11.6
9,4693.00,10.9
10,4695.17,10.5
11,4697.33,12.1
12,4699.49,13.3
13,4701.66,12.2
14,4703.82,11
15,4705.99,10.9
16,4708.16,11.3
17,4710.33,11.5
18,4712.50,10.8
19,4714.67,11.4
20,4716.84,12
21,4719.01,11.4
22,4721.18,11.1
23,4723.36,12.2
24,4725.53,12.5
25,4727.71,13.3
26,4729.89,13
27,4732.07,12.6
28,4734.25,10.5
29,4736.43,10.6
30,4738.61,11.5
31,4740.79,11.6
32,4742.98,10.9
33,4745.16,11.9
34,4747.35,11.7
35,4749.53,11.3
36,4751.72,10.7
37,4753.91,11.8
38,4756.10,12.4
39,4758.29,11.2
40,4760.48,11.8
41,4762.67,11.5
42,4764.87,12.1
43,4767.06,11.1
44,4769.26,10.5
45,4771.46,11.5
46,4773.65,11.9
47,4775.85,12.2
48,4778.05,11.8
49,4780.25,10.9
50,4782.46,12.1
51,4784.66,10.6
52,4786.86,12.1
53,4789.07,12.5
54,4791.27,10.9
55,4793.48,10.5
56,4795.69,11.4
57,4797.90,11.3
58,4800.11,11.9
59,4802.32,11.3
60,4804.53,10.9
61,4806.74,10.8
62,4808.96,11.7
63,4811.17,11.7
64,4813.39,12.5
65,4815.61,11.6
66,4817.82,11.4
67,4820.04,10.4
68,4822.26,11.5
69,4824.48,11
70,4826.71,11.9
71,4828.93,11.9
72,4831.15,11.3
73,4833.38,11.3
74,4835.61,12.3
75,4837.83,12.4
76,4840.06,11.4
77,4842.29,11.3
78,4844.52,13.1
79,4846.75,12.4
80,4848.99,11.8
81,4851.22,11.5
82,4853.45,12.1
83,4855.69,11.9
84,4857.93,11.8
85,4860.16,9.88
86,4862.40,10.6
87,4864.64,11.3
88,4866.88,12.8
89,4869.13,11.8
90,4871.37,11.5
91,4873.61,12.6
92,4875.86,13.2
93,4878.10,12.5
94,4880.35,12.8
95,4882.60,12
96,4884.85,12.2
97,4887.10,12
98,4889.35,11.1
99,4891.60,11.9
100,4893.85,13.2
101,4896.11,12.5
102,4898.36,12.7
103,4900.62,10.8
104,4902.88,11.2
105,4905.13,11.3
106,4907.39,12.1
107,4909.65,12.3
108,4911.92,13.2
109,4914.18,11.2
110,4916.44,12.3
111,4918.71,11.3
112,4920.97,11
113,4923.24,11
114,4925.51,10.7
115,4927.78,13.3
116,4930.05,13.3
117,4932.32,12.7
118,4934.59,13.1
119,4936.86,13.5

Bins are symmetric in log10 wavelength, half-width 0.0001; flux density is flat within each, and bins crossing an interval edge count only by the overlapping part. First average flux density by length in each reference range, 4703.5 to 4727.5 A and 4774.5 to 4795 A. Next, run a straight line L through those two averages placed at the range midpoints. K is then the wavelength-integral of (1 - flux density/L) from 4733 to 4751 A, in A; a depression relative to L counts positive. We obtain 0.4 A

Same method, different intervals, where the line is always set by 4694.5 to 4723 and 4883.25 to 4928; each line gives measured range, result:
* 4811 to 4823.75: 0.2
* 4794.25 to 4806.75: 0.4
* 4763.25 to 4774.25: 0.2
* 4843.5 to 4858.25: -0.4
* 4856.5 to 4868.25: 0.5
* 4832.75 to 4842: -0.1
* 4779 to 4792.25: 0.1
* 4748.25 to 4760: 0.1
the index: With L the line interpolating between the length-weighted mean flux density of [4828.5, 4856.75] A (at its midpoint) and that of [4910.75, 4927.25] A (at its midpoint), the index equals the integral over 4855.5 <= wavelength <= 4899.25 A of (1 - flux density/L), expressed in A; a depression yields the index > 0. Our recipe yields -1.0 A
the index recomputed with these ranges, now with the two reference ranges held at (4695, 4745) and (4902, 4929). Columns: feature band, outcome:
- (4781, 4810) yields 0.8 A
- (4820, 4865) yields 0.5 A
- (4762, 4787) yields 0.4 A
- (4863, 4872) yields 0.0 A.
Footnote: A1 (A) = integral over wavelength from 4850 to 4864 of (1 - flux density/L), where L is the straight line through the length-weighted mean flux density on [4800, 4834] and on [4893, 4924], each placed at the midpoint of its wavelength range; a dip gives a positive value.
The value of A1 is 0.4 A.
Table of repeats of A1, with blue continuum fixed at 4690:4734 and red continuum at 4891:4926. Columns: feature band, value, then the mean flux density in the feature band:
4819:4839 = 0.4 A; 11.6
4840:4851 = -0.2 A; 12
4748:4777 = 0.6 A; 11.5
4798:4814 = 0.4 A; 11.5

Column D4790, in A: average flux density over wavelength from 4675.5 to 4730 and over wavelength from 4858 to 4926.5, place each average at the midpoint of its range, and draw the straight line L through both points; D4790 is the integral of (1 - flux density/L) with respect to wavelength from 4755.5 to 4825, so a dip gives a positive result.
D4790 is 1.3 A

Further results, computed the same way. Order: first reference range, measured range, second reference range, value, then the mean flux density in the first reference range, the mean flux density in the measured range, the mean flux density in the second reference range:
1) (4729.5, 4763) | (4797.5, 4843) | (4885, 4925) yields 0.6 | 11.5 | 11.5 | 11.8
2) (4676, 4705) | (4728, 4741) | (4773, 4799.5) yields -0.3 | 11.4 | 11.7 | 11.5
